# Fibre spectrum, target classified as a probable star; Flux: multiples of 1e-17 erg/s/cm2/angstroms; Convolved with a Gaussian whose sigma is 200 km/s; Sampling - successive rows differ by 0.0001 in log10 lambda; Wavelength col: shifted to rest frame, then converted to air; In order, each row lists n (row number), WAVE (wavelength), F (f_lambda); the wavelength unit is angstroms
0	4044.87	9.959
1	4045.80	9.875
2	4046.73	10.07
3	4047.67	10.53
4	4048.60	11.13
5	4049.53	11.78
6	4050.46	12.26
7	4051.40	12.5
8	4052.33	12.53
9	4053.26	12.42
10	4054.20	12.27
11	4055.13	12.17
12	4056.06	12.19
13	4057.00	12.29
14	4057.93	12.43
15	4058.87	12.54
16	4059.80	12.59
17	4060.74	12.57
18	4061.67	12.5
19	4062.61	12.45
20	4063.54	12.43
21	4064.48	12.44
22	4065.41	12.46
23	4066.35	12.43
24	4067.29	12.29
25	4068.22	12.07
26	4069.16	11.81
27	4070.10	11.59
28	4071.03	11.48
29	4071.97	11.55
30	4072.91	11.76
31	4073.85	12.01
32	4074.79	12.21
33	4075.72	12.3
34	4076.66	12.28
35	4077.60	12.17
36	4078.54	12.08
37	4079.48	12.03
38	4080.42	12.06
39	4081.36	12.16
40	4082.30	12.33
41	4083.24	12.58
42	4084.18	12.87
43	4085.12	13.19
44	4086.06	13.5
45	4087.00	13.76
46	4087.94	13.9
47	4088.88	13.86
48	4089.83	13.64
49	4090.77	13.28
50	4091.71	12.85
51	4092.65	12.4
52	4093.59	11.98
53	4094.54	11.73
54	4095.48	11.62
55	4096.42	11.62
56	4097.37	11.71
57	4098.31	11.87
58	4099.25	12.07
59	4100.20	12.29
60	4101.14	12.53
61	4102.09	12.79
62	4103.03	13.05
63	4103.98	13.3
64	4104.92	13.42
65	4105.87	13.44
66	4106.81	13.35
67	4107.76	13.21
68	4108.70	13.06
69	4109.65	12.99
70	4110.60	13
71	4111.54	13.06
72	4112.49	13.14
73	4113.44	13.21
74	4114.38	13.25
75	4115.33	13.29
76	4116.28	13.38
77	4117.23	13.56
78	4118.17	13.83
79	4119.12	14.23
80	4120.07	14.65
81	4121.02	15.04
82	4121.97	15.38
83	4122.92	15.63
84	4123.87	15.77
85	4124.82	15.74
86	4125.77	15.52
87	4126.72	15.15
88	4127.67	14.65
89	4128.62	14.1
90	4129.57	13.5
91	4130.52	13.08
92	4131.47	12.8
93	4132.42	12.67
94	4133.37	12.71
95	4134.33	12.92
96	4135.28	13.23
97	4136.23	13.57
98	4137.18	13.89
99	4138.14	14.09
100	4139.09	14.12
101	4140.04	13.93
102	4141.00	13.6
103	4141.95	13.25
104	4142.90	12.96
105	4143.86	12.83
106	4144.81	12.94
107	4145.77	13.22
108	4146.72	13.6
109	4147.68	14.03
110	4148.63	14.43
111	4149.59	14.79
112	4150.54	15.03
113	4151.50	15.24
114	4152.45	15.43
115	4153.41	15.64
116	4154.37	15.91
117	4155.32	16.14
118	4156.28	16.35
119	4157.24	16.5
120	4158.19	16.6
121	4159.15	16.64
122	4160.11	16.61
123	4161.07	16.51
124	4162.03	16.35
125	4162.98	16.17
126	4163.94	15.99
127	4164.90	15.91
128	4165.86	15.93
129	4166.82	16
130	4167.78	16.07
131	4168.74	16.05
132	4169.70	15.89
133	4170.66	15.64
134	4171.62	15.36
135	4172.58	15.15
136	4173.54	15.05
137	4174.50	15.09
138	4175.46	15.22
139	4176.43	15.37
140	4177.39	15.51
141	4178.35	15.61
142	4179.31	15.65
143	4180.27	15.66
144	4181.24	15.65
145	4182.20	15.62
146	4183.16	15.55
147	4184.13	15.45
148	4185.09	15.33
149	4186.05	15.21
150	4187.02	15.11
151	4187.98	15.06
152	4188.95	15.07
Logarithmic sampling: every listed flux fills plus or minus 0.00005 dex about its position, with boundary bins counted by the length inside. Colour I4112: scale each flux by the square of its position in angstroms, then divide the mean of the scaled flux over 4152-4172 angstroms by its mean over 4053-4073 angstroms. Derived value 1.38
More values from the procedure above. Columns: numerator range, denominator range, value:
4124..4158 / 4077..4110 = 1.15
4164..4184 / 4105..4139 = 1.16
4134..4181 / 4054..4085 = 1.29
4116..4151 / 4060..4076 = 1.19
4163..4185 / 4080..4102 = 1.29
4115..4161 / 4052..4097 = 1.20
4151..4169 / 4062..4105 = 1.34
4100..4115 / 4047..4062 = 1.11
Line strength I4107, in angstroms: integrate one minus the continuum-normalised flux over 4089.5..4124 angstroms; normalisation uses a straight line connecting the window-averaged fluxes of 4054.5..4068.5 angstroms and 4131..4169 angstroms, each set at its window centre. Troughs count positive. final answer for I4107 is 1.1 angstroms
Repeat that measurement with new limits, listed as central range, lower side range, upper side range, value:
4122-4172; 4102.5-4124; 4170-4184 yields -0.64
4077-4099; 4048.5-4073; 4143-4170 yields 0.92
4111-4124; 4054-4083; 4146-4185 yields -0.11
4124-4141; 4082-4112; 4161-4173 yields 0.57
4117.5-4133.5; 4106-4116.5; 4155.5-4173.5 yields -0.53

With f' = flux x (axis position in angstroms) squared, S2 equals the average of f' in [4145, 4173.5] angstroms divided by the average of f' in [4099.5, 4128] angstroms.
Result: 1.15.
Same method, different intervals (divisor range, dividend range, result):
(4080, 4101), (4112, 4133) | 1.14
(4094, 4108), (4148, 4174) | 1.30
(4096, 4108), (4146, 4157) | 1.22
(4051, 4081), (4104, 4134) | 1.16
